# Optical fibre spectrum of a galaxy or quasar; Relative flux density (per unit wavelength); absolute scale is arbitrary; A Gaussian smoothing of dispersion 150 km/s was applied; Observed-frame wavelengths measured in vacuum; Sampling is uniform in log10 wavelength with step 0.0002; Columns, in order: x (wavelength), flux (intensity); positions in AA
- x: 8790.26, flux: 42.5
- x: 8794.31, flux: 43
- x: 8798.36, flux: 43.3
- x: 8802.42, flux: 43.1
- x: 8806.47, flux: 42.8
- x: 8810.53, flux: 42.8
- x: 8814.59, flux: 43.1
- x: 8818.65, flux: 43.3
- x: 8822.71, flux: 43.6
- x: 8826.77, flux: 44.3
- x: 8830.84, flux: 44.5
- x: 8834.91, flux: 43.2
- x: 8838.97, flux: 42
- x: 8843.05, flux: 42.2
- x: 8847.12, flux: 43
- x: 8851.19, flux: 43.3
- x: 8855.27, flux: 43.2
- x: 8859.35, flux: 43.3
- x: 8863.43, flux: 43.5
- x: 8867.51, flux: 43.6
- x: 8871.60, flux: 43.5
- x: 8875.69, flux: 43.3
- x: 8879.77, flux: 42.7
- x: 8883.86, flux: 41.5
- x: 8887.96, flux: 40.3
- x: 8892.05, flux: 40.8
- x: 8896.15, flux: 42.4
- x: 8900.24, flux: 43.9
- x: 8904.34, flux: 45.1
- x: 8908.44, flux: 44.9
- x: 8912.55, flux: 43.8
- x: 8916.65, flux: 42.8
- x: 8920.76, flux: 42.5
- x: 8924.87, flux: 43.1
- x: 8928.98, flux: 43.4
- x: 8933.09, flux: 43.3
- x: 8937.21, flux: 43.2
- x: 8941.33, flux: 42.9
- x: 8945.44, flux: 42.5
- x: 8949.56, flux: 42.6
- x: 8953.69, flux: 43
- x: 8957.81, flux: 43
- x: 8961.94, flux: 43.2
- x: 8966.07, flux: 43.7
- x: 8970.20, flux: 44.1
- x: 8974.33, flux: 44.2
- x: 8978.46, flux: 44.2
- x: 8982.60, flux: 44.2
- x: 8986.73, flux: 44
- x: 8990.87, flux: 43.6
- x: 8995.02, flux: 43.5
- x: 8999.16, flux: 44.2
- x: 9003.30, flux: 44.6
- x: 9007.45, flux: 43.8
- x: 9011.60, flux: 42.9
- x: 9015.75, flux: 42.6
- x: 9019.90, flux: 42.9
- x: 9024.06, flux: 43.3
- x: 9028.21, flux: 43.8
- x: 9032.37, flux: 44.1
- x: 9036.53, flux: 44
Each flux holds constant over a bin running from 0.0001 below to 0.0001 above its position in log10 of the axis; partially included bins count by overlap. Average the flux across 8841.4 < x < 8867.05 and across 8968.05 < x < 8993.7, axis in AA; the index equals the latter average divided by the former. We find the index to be 1.02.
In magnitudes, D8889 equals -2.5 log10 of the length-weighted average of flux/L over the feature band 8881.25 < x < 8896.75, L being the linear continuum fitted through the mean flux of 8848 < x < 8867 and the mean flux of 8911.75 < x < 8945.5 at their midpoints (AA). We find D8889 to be 0.053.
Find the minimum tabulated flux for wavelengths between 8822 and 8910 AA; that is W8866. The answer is 40.3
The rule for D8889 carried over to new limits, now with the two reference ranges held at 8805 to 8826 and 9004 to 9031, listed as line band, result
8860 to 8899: 0.02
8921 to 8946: 0.01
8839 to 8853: 0.01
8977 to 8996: -0.02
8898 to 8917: -0.02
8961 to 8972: -0.01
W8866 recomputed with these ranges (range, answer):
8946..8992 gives 42.6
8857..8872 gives 43.3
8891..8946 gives 40.8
